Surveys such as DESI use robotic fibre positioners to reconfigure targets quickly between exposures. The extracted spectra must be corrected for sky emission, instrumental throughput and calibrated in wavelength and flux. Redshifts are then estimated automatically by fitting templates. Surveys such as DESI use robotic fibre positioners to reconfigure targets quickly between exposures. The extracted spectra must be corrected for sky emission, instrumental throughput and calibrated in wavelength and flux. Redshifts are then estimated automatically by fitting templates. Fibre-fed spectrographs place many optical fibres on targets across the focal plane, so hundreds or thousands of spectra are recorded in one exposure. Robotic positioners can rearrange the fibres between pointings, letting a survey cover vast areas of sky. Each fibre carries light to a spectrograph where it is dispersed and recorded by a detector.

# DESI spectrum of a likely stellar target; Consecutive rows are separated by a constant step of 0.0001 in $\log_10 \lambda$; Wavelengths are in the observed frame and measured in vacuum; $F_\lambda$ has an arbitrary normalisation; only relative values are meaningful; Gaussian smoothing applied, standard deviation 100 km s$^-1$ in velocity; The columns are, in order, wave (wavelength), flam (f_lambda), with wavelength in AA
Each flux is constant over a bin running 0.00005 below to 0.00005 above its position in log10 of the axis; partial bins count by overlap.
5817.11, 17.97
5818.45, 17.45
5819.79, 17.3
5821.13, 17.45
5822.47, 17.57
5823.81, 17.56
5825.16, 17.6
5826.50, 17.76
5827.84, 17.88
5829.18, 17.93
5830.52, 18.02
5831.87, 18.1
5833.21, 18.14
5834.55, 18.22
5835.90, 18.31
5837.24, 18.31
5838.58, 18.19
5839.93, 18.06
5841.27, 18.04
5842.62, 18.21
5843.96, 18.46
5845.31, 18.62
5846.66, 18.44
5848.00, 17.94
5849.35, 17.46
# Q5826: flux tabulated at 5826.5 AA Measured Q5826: 17.76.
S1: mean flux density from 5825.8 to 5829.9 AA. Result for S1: 17.9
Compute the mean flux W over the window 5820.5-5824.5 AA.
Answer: 17.5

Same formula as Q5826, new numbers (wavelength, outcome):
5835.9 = 18.31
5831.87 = 18.1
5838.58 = 18.19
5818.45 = 17.45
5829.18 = 17.93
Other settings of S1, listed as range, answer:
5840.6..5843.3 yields 18.1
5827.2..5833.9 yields 18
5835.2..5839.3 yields 18.3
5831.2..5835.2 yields 18.2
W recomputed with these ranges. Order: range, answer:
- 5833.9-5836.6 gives 18.2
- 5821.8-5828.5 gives 17.7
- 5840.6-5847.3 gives 18.3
